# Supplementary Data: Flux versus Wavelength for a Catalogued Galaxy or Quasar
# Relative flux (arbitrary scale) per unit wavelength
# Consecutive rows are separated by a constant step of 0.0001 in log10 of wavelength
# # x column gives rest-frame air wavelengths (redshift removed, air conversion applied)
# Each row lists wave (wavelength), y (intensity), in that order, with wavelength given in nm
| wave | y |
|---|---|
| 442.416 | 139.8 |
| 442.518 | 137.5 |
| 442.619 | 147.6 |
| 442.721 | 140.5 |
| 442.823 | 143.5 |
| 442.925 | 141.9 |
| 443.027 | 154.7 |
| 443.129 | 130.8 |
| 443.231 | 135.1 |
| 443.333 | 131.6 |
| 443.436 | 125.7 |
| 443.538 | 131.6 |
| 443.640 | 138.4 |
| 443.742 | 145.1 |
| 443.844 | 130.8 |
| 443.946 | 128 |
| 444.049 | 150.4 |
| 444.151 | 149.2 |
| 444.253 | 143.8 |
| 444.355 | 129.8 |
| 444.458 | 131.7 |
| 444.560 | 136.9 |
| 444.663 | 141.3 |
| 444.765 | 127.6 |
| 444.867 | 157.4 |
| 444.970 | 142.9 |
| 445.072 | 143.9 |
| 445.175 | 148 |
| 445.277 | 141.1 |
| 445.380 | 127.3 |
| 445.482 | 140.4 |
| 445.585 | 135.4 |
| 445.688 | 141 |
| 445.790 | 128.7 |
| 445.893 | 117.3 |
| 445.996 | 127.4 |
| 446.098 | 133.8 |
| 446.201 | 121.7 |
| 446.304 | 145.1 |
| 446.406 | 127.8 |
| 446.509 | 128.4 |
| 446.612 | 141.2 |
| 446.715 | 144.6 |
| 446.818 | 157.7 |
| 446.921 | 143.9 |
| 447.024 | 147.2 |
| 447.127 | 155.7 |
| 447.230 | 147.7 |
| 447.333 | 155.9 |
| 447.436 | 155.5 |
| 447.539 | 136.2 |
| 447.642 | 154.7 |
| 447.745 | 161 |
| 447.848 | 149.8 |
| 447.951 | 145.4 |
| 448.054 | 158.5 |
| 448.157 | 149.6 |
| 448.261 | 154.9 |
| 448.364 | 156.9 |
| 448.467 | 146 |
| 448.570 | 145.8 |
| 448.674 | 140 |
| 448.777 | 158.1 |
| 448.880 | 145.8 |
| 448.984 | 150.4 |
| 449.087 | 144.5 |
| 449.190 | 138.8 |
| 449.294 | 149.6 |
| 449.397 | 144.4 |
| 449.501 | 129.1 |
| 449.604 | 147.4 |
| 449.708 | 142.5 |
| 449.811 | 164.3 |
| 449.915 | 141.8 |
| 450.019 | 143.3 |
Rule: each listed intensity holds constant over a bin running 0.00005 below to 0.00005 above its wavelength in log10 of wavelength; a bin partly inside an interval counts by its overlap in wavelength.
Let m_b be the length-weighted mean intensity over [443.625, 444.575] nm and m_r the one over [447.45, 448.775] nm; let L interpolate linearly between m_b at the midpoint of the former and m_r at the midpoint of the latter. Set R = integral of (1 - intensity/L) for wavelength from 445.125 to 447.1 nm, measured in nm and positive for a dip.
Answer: 0.10 nm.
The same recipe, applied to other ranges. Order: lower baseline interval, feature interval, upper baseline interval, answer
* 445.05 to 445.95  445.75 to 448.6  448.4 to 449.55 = -0.08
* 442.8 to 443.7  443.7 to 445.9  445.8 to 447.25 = -0.02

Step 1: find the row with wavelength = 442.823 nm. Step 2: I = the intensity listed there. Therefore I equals 143.5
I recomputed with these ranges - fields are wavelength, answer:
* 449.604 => 147.4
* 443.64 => 138.4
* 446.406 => 127.8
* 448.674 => 140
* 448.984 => 150.4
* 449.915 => 141.8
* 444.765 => 127.6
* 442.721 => 140.5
